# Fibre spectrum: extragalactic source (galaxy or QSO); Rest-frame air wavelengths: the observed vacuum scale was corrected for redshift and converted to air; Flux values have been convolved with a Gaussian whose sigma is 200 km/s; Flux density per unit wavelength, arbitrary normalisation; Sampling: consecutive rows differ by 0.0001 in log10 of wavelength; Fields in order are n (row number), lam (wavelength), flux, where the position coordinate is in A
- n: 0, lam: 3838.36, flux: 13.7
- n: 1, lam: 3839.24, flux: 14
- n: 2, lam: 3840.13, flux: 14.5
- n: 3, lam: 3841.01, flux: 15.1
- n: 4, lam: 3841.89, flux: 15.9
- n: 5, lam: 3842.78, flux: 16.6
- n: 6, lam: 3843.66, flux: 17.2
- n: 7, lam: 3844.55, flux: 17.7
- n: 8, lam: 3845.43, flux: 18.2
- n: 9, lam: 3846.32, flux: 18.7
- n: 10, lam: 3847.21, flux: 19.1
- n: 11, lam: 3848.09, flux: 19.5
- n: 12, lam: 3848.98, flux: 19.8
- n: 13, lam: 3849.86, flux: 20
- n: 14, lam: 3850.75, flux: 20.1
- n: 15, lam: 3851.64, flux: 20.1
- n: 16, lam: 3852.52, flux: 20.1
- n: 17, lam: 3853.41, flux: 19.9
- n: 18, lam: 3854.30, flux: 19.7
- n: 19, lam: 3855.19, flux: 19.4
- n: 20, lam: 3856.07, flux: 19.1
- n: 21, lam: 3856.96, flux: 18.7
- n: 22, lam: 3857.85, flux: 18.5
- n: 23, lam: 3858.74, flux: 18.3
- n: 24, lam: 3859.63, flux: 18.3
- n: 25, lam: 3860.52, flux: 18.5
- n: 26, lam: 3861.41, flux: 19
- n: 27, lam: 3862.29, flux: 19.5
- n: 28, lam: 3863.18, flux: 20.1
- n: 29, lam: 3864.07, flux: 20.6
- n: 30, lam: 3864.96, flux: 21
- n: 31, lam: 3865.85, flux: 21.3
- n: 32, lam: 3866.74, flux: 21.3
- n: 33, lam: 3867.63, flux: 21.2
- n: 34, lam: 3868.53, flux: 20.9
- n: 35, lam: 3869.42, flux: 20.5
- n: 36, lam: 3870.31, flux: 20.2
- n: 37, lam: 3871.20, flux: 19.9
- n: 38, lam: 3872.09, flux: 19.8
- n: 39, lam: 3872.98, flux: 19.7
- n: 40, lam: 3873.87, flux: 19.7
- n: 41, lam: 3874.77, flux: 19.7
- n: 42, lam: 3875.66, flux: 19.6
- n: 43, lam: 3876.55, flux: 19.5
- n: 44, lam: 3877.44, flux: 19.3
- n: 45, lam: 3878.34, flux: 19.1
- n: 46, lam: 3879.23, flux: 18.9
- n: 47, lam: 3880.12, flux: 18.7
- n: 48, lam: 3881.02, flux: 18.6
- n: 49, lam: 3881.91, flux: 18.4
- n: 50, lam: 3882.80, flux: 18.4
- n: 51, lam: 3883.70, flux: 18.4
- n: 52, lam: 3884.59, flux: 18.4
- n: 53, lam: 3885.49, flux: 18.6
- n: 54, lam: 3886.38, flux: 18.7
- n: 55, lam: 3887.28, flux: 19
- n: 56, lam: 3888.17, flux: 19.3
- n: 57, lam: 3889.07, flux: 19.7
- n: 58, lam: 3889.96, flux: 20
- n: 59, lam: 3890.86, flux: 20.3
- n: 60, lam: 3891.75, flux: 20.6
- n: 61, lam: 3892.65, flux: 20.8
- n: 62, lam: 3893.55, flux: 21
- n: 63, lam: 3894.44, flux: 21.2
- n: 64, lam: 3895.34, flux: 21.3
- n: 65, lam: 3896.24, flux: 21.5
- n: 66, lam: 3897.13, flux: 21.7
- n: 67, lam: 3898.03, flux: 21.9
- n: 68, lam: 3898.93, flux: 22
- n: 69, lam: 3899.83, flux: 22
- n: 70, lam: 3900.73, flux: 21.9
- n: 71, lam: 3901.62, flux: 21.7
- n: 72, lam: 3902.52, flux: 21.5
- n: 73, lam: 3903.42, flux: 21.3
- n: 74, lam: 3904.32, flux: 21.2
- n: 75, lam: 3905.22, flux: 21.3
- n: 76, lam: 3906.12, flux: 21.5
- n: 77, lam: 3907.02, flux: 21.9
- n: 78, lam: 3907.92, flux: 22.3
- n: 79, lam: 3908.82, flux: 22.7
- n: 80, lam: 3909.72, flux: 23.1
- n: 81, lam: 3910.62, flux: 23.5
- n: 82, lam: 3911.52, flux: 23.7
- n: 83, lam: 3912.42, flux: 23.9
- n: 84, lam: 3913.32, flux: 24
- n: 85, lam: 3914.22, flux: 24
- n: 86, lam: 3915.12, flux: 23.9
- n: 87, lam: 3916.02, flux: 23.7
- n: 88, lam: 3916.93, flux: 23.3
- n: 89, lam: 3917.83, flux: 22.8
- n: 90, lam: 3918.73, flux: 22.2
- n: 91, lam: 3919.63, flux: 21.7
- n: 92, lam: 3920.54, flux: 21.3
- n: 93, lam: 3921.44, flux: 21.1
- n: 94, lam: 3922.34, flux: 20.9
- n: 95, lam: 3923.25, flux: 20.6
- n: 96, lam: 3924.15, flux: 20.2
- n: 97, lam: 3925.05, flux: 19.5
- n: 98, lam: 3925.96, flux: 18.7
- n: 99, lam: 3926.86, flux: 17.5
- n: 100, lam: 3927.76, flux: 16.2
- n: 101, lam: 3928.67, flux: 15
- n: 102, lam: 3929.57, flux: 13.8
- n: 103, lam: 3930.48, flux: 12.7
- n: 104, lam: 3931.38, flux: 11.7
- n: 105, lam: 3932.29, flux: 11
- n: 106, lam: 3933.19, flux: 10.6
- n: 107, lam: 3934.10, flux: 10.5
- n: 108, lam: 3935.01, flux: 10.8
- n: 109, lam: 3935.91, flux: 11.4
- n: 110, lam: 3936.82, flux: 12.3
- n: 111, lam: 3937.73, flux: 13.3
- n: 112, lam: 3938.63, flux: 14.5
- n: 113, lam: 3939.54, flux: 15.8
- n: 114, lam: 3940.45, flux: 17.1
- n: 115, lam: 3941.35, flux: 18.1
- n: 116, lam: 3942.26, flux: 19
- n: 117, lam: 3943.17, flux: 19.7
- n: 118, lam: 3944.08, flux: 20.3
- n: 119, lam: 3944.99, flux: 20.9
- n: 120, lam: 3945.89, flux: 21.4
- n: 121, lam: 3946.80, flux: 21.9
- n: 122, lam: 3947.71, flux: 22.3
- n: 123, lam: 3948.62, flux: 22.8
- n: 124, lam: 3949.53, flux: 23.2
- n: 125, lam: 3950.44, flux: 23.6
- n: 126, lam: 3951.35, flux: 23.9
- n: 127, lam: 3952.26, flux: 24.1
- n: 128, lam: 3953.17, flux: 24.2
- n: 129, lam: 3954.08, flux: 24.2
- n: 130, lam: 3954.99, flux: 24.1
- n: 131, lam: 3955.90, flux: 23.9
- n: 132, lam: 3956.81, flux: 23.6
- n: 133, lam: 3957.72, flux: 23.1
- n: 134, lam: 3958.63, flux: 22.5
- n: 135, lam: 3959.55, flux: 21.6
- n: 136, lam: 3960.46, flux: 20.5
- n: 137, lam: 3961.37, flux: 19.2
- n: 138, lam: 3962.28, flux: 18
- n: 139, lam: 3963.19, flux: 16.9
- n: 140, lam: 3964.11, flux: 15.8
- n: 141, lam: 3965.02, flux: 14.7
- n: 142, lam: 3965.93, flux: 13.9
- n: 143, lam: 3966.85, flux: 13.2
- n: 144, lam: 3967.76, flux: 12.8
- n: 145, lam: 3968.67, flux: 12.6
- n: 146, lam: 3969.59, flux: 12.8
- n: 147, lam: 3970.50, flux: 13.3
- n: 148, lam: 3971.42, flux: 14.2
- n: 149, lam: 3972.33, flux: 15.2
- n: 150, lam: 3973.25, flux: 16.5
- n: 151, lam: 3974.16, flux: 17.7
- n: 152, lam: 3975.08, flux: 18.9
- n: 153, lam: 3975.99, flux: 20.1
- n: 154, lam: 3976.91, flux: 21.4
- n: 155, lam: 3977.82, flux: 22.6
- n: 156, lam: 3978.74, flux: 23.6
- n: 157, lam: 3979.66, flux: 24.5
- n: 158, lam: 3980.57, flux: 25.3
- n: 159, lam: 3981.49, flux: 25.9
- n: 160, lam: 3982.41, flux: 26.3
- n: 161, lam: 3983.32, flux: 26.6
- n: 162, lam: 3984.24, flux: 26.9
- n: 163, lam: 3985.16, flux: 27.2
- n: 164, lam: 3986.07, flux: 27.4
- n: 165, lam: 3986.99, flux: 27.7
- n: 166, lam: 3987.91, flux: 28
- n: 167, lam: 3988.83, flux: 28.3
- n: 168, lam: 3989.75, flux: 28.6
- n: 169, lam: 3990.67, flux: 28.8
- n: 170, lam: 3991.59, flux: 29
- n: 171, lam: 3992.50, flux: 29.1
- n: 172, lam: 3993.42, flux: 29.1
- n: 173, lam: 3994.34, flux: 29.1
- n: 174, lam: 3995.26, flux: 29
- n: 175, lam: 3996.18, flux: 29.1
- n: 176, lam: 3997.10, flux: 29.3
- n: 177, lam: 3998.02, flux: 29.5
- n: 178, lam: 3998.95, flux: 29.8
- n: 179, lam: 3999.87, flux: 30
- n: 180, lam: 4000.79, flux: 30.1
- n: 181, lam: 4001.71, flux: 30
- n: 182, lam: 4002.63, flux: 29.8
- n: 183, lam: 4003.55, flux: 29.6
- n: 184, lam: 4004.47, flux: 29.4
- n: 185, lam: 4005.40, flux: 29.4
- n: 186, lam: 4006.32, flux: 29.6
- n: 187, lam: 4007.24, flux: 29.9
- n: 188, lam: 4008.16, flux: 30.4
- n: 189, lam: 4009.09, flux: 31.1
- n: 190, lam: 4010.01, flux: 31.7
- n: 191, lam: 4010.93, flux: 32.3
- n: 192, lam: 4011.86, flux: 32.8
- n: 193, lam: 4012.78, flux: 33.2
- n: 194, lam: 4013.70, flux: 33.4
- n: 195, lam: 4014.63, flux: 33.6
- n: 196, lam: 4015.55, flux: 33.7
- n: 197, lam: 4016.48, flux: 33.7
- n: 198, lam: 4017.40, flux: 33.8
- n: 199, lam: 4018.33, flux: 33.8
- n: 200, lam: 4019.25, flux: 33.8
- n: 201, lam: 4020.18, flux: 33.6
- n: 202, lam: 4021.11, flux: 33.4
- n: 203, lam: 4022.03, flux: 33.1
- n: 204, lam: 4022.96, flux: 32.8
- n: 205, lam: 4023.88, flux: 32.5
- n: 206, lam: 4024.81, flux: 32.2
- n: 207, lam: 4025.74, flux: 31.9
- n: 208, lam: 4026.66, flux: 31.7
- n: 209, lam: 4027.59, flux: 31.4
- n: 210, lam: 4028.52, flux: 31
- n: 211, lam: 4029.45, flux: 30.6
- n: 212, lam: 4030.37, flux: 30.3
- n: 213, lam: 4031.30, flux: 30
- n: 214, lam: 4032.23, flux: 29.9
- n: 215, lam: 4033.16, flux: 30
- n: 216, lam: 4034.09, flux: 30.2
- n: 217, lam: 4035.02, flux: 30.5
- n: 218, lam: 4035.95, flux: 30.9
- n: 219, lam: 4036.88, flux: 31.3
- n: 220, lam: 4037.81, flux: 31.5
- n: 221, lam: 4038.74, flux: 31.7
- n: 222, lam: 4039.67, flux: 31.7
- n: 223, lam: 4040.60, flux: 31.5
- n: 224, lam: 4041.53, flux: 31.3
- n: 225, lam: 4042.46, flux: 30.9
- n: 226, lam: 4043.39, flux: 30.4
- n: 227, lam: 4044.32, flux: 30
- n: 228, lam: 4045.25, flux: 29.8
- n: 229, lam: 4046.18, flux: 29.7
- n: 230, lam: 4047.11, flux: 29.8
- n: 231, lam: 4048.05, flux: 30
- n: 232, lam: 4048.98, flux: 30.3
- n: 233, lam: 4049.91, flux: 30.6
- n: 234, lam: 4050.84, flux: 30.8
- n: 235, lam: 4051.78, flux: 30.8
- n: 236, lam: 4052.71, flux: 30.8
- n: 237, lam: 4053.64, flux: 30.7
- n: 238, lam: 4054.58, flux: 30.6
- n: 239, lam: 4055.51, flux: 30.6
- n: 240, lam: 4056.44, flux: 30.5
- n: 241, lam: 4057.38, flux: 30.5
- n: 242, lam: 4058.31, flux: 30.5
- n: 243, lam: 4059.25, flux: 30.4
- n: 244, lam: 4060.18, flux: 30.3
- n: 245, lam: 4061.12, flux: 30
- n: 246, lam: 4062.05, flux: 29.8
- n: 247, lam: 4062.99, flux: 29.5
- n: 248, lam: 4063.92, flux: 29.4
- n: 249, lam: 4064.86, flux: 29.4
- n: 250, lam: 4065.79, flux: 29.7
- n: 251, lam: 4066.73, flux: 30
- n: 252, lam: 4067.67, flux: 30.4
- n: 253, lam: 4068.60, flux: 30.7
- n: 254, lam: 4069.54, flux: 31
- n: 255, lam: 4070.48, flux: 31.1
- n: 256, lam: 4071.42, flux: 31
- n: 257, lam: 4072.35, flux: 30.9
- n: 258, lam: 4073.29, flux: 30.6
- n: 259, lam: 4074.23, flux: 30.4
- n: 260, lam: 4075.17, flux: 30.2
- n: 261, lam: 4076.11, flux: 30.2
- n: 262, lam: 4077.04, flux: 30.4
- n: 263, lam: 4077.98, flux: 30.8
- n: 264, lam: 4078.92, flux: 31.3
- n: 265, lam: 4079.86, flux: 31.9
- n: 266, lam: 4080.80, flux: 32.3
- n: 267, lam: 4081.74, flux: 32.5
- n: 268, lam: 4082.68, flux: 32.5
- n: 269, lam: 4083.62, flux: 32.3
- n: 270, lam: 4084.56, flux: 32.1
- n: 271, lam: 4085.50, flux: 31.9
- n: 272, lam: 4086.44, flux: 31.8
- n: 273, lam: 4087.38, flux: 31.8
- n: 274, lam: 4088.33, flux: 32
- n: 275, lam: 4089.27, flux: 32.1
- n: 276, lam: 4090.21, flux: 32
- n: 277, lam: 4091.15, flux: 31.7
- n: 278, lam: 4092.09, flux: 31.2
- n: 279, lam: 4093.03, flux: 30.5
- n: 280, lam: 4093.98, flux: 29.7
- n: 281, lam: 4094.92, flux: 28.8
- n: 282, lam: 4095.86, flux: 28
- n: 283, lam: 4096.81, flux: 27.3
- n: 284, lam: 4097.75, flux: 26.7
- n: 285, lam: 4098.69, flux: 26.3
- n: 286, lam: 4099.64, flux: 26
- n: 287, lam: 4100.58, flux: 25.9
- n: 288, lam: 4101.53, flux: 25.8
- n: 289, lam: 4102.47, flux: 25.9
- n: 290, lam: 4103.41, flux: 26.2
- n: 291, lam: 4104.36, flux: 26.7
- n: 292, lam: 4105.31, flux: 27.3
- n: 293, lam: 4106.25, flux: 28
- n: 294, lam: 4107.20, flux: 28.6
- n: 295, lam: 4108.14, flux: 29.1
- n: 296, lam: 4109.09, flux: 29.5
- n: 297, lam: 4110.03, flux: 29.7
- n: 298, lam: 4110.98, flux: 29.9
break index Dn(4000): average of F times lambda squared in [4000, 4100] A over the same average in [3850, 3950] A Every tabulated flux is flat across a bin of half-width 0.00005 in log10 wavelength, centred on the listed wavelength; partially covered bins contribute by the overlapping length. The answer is 1.7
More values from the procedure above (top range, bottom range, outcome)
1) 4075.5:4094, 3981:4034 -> 1.08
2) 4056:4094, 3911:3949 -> 1.80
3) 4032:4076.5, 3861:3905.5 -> 1.64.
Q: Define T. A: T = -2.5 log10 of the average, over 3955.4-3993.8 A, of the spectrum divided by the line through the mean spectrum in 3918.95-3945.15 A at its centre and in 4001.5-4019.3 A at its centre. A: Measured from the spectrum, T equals 0.15 mag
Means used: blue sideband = 16.4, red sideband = 31.7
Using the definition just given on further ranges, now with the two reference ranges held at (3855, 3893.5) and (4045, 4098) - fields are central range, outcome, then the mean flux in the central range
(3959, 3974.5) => 0.48 mag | 15.8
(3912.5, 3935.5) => 0.21 mag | 18.4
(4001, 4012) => -0.13 mag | 30.4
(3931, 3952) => 0.33 mag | 17.3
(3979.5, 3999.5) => -0.08 mag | 28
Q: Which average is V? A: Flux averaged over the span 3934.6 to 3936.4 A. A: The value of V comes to 11.1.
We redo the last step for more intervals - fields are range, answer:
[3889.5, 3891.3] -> 20.2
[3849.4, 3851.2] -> 20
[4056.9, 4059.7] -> 30.4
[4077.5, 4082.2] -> 31.7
